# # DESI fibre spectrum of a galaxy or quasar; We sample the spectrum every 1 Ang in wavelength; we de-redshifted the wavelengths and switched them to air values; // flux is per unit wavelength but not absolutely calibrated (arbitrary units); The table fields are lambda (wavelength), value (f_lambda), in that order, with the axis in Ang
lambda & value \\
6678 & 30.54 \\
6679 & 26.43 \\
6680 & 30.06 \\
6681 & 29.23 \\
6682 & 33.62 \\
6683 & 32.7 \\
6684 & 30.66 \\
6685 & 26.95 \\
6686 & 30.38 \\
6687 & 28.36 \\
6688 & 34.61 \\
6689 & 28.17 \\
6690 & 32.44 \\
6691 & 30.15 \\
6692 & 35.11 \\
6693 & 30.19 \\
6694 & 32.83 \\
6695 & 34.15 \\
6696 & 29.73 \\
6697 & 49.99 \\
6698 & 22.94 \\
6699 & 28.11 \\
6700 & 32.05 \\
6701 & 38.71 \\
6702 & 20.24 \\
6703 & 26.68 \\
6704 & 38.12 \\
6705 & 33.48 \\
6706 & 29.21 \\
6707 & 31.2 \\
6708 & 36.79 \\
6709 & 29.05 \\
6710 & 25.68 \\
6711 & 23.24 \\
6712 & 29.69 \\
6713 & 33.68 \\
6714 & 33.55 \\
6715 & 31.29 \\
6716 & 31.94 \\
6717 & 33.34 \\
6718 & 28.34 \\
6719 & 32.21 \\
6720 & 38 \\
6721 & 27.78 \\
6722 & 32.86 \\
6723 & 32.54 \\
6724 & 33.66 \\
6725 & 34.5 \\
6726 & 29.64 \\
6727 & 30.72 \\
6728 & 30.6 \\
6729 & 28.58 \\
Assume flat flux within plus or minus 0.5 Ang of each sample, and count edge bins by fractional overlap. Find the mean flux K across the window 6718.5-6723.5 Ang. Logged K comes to 32.7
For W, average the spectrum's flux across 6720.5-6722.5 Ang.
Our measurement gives 30.3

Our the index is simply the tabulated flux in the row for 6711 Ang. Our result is 23.24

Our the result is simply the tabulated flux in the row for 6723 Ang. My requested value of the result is 32.54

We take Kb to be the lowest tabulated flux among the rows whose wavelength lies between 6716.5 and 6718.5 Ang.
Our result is 28.34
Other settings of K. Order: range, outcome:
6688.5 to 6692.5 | 31.5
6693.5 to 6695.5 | 33.5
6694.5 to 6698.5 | 34.2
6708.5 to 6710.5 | 27.4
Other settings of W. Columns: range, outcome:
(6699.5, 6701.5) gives 35.4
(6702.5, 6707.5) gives 31.7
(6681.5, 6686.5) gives 30.9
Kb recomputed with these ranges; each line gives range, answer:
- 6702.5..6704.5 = 26.68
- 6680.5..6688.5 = 26.95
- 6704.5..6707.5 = 29.21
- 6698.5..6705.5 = 20.24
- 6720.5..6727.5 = 27.78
